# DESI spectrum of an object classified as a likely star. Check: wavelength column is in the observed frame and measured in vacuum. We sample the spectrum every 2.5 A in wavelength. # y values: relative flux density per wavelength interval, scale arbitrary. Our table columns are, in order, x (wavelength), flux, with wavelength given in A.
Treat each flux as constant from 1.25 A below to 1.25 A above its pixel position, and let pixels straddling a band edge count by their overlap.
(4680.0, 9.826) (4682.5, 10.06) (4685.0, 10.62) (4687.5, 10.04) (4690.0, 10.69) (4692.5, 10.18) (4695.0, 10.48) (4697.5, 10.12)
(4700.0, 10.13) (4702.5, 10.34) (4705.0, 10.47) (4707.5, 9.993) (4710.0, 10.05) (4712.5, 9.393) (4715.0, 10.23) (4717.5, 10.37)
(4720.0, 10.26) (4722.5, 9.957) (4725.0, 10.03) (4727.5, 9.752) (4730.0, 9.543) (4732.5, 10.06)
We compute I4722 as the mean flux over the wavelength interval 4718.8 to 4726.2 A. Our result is 10.1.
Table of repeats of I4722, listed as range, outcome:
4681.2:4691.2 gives 10.3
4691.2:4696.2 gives 10.3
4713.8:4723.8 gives 10.2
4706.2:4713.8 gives 9.82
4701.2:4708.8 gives 10.3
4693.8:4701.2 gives 10.2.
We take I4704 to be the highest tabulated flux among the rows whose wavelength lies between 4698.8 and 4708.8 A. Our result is 10.47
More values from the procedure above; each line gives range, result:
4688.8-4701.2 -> 10.69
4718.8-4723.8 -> 10.26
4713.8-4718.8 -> 10.37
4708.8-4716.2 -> 10.23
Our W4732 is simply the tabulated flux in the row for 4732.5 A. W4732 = 10.06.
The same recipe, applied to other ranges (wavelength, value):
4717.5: 10.37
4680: 9.826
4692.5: 10.18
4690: 10.69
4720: 10.26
